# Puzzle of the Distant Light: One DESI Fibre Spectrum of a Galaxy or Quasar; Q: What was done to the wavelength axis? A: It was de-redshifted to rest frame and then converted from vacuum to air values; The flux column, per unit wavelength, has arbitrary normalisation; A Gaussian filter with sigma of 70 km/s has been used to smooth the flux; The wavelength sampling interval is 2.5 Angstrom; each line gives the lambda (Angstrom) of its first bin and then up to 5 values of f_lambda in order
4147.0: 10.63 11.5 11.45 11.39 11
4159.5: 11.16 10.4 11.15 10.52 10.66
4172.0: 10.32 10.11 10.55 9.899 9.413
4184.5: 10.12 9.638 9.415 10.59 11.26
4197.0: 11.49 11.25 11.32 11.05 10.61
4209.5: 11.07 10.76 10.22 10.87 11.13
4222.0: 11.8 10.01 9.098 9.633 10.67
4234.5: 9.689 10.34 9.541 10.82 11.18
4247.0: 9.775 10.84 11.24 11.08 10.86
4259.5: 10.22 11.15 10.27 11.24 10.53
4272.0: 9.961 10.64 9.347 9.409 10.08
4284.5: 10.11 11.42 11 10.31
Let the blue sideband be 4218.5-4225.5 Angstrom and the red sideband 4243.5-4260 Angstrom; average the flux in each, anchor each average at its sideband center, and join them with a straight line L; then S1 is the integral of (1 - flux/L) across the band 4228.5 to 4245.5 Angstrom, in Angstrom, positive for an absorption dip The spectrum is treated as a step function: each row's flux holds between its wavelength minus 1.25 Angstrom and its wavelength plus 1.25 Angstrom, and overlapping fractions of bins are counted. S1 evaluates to 1.0 Angstrom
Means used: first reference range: 11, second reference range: 10.8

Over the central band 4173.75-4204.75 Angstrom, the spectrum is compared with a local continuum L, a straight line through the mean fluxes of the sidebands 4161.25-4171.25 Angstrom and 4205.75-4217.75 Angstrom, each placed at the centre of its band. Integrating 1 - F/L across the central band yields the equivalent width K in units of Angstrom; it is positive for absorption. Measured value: 0.7 Angstrom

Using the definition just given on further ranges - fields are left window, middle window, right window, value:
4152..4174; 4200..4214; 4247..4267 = -0.2 Angstrom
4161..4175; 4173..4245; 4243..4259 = 1.5 Angstrom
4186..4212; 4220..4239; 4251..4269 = 1.1 Angstrom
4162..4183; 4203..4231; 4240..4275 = -0.2 Angstrom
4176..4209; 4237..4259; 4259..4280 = -0.5 Angstrom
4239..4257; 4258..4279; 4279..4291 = 0.4 Angstrom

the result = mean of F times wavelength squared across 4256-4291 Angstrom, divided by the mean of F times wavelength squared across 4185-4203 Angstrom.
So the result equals 1.02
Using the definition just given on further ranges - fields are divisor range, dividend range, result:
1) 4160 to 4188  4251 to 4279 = 1.07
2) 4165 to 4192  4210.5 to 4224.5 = 1.09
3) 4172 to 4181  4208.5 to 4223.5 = 1.10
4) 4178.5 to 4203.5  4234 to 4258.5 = 1.04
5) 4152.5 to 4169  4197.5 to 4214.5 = 1.02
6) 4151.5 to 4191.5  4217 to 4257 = 1.04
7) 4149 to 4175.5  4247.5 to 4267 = 1.04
